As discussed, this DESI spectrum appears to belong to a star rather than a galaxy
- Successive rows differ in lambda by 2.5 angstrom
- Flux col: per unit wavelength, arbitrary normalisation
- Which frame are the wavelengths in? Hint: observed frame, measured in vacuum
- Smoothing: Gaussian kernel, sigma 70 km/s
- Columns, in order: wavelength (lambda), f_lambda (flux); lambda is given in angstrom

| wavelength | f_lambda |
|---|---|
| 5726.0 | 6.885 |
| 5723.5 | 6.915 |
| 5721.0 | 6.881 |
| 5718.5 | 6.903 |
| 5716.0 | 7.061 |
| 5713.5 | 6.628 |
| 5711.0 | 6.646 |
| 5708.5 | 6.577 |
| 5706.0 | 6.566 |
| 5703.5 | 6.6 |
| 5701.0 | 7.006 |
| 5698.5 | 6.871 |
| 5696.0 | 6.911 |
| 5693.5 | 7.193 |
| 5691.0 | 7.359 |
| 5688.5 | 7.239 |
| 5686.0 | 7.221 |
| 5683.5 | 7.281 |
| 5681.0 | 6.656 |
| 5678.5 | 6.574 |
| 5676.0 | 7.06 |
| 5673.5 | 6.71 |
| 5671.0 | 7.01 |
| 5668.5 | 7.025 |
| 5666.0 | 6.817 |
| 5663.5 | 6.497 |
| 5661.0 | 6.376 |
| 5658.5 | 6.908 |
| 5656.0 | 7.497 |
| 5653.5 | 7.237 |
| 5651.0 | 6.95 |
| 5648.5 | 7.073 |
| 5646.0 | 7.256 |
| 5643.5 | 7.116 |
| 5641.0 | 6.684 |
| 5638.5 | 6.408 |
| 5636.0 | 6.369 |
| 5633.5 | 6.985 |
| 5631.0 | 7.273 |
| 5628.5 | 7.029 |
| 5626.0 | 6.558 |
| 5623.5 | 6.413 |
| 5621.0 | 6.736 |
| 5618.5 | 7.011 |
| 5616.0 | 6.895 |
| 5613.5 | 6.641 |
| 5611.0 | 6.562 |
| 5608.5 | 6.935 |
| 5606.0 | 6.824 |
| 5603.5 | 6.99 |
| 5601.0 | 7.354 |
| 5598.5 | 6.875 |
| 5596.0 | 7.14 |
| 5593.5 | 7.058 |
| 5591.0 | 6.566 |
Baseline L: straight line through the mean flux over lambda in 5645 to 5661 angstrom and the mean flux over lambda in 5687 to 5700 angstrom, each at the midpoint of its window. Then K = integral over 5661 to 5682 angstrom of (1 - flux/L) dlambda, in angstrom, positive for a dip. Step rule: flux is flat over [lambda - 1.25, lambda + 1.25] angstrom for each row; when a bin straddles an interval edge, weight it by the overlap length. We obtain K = 1.0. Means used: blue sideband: 7.09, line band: 6.77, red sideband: 7.11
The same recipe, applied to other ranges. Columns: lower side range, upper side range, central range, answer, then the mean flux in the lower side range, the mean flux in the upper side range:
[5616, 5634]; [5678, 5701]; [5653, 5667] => 0.2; 6.86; 7.05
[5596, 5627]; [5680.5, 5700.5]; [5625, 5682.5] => 0.8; 6.83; 7.1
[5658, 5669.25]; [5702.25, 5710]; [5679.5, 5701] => -1.5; 6.7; 6.58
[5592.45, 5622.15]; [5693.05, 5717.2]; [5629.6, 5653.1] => -0.1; 6.92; 6.79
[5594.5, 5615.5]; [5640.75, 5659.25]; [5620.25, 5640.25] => 0.9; 6.92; 7.12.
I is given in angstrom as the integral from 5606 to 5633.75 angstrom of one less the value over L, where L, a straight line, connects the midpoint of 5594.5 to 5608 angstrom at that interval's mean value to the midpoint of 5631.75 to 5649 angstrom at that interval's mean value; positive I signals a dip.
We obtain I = 0.5 angstrom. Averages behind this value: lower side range 7.03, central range 6.82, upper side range 6.84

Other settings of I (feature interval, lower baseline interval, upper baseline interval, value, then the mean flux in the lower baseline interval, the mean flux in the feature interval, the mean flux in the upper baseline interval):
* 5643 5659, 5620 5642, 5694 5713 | -1.0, 6.72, 7.16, 6.75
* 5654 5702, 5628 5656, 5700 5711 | -1.1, 6.97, 6.96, 6.68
